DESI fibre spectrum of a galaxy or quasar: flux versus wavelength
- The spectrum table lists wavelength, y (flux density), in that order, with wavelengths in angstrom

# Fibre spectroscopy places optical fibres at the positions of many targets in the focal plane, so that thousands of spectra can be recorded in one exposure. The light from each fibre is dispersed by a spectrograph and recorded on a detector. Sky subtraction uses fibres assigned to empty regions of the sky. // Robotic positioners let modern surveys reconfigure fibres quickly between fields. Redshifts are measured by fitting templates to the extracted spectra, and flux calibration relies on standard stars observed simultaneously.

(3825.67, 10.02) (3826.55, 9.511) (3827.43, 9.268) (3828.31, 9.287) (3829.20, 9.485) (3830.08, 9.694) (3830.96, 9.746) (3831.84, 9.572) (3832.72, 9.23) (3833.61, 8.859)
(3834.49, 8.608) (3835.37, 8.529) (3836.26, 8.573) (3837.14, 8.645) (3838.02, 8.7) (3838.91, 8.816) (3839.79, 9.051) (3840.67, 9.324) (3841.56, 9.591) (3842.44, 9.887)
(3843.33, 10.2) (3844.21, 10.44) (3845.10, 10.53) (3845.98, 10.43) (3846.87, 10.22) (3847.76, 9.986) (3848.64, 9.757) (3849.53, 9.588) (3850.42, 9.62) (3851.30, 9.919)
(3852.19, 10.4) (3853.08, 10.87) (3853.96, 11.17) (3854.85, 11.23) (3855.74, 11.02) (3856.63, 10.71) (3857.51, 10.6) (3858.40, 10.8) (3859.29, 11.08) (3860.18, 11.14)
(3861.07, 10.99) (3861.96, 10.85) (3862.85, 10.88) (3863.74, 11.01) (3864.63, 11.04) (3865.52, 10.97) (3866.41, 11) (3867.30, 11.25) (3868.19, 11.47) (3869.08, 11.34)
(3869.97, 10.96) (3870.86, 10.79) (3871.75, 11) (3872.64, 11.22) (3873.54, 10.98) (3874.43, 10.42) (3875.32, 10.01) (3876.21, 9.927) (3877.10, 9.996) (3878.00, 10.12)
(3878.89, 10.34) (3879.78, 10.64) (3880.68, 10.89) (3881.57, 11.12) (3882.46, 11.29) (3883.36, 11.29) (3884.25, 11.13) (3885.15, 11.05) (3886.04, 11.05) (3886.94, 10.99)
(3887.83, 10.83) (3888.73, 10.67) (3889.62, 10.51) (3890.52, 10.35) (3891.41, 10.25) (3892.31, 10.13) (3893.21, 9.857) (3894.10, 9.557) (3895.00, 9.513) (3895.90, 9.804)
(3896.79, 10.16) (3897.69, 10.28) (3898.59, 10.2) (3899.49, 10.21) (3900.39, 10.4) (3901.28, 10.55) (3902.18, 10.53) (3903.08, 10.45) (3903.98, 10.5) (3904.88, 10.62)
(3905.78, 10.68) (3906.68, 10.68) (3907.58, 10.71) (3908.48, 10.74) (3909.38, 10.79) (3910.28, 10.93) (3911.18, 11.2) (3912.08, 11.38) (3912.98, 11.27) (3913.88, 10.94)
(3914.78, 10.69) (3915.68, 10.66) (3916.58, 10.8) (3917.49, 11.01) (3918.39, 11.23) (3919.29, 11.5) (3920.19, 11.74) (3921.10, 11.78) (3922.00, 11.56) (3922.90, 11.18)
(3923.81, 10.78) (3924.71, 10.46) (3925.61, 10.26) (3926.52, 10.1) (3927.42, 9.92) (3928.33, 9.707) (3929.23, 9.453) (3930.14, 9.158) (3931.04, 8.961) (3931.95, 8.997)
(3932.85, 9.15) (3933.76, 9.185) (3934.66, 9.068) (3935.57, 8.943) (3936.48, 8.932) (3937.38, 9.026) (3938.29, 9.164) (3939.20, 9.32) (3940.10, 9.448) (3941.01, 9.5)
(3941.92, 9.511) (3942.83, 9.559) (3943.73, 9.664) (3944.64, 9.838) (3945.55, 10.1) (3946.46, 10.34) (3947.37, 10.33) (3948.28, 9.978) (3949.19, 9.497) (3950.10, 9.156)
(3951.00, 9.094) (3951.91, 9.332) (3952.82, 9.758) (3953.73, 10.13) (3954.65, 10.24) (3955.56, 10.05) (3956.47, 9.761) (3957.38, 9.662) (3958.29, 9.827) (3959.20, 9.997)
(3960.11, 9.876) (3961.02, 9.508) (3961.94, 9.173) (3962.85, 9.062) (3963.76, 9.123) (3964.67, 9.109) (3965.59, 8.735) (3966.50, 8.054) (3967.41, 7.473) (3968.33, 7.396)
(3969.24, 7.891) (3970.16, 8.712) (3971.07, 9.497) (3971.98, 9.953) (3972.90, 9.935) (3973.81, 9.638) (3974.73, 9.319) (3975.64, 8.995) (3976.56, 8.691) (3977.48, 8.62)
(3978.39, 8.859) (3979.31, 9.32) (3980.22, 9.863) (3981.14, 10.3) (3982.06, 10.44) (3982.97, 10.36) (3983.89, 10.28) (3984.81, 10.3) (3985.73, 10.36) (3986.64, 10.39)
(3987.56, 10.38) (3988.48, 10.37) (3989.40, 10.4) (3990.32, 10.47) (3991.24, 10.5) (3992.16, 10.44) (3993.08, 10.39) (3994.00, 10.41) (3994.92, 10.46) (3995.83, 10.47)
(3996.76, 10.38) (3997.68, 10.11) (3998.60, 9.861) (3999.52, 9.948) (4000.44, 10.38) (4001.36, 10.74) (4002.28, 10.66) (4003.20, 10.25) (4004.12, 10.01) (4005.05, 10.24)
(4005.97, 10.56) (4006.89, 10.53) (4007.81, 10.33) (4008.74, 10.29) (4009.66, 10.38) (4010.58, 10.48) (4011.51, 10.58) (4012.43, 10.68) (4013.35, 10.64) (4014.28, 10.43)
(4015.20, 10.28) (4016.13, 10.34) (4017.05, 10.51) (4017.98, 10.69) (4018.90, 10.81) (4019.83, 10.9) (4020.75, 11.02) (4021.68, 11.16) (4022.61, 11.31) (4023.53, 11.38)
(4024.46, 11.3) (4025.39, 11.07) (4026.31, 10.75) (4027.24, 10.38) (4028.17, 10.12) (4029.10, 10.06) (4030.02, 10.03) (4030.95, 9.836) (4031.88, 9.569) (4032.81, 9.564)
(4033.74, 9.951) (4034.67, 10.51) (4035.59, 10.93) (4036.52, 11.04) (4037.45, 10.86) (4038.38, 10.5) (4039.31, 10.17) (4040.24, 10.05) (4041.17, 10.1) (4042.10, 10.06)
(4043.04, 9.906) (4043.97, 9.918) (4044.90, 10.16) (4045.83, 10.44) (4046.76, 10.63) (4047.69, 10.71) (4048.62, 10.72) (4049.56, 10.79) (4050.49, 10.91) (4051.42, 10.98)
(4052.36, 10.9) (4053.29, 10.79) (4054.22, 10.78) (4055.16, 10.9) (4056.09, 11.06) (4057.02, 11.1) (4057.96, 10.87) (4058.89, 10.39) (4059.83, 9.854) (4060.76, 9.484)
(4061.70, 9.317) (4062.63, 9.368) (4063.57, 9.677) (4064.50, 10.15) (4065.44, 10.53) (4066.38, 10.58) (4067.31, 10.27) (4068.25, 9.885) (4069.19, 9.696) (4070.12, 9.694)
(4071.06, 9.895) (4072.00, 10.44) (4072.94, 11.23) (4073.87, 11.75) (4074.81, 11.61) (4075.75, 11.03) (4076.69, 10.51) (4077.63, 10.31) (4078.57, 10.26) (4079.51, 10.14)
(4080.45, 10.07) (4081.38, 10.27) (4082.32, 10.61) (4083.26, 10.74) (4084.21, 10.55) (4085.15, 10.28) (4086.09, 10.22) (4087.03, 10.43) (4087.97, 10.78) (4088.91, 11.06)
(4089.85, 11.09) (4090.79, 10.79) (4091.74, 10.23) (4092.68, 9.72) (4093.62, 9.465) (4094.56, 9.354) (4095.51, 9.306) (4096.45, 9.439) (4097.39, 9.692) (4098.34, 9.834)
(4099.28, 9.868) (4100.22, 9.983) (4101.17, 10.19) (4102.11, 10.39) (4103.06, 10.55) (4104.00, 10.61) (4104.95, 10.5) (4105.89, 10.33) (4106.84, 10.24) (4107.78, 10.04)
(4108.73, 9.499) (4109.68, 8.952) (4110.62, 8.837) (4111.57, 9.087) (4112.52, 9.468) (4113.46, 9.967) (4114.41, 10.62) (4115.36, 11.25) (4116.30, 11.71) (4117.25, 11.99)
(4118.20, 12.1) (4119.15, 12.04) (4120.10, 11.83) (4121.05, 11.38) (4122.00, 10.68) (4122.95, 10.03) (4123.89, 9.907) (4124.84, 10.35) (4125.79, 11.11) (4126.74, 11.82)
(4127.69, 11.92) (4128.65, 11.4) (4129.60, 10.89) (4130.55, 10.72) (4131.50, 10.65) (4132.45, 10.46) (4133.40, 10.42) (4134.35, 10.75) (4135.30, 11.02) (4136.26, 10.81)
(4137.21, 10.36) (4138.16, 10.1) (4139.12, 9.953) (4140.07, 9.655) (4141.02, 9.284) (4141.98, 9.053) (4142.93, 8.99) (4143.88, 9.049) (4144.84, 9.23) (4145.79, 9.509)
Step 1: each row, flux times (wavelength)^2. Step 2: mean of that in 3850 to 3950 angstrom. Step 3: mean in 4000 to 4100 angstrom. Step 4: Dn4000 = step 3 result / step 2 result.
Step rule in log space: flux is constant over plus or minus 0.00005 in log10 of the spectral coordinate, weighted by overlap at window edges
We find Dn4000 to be 1.1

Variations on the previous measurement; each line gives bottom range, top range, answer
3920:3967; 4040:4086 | 1.14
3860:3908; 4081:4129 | 1.10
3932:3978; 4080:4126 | 1.20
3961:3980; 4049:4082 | 1.23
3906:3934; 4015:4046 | 1.05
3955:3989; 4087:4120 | 1.16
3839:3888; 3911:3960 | 0.98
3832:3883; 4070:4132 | 1.15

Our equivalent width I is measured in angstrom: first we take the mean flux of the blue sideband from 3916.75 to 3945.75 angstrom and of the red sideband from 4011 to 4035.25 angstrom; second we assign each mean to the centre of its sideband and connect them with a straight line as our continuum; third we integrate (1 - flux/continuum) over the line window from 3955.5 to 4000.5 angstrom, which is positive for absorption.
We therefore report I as 2.58 angstrom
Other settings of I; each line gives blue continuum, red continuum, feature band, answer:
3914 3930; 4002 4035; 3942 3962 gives 1.6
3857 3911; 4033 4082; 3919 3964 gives 3.4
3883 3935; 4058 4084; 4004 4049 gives -0.5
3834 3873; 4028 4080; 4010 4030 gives -0.6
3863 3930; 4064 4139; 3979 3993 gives 0.4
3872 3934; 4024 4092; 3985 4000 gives 0.2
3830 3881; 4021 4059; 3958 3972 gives 2.0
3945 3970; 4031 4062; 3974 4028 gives -2.5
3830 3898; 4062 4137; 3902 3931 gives -1.0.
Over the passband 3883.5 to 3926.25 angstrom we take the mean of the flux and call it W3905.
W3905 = 10.7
